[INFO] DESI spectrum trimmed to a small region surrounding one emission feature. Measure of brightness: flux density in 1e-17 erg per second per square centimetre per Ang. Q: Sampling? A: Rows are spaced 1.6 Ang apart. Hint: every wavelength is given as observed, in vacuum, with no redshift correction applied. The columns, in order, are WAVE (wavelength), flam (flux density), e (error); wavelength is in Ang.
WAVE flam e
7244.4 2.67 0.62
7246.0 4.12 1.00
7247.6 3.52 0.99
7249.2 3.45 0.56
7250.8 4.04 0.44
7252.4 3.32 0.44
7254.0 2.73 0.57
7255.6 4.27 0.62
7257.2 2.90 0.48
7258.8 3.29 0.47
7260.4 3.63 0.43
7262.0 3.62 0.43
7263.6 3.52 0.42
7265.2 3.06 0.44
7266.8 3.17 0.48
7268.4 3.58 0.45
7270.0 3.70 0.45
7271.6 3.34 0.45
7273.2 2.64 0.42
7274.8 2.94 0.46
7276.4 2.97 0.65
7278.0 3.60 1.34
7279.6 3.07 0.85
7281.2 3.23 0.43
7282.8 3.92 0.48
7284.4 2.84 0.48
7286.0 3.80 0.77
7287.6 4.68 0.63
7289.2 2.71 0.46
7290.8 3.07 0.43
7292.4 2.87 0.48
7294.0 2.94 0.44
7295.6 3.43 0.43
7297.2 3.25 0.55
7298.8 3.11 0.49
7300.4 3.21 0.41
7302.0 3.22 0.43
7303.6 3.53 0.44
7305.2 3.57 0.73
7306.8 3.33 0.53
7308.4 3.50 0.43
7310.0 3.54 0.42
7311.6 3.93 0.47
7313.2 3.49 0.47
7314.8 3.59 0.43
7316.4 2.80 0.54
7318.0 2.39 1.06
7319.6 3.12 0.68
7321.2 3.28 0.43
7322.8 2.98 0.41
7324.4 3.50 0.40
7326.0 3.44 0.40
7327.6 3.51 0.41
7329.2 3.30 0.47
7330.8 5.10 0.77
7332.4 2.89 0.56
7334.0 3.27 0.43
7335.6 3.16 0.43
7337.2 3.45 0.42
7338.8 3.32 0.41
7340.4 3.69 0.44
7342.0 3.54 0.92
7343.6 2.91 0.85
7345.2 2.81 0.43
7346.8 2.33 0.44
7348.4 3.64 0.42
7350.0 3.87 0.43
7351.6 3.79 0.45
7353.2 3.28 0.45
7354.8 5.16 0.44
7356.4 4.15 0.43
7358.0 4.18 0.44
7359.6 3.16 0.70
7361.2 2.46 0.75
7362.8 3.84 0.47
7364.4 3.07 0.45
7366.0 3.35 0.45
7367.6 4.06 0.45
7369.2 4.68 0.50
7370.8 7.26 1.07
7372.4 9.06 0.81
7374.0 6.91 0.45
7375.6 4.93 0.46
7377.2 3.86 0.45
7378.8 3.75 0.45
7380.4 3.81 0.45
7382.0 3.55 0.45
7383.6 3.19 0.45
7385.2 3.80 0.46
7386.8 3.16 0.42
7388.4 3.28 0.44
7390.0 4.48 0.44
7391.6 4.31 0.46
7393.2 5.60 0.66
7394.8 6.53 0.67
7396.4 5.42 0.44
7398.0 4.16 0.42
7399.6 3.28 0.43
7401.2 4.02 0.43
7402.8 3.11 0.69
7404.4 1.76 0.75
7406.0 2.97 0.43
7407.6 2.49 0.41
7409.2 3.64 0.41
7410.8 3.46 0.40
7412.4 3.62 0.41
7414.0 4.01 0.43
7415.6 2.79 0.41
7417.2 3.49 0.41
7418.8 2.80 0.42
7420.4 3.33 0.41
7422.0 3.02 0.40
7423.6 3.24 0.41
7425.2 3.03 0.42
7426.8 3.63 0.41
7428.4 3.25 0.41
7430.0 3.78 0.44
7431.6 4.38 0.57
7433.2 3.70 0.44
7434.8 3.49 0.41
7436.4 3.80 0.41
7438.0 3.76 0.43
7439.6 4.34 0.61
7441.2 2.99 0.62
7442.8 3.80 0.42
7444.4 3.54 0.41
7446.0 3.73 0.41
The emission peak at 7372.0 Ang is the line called H-alpha 6563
